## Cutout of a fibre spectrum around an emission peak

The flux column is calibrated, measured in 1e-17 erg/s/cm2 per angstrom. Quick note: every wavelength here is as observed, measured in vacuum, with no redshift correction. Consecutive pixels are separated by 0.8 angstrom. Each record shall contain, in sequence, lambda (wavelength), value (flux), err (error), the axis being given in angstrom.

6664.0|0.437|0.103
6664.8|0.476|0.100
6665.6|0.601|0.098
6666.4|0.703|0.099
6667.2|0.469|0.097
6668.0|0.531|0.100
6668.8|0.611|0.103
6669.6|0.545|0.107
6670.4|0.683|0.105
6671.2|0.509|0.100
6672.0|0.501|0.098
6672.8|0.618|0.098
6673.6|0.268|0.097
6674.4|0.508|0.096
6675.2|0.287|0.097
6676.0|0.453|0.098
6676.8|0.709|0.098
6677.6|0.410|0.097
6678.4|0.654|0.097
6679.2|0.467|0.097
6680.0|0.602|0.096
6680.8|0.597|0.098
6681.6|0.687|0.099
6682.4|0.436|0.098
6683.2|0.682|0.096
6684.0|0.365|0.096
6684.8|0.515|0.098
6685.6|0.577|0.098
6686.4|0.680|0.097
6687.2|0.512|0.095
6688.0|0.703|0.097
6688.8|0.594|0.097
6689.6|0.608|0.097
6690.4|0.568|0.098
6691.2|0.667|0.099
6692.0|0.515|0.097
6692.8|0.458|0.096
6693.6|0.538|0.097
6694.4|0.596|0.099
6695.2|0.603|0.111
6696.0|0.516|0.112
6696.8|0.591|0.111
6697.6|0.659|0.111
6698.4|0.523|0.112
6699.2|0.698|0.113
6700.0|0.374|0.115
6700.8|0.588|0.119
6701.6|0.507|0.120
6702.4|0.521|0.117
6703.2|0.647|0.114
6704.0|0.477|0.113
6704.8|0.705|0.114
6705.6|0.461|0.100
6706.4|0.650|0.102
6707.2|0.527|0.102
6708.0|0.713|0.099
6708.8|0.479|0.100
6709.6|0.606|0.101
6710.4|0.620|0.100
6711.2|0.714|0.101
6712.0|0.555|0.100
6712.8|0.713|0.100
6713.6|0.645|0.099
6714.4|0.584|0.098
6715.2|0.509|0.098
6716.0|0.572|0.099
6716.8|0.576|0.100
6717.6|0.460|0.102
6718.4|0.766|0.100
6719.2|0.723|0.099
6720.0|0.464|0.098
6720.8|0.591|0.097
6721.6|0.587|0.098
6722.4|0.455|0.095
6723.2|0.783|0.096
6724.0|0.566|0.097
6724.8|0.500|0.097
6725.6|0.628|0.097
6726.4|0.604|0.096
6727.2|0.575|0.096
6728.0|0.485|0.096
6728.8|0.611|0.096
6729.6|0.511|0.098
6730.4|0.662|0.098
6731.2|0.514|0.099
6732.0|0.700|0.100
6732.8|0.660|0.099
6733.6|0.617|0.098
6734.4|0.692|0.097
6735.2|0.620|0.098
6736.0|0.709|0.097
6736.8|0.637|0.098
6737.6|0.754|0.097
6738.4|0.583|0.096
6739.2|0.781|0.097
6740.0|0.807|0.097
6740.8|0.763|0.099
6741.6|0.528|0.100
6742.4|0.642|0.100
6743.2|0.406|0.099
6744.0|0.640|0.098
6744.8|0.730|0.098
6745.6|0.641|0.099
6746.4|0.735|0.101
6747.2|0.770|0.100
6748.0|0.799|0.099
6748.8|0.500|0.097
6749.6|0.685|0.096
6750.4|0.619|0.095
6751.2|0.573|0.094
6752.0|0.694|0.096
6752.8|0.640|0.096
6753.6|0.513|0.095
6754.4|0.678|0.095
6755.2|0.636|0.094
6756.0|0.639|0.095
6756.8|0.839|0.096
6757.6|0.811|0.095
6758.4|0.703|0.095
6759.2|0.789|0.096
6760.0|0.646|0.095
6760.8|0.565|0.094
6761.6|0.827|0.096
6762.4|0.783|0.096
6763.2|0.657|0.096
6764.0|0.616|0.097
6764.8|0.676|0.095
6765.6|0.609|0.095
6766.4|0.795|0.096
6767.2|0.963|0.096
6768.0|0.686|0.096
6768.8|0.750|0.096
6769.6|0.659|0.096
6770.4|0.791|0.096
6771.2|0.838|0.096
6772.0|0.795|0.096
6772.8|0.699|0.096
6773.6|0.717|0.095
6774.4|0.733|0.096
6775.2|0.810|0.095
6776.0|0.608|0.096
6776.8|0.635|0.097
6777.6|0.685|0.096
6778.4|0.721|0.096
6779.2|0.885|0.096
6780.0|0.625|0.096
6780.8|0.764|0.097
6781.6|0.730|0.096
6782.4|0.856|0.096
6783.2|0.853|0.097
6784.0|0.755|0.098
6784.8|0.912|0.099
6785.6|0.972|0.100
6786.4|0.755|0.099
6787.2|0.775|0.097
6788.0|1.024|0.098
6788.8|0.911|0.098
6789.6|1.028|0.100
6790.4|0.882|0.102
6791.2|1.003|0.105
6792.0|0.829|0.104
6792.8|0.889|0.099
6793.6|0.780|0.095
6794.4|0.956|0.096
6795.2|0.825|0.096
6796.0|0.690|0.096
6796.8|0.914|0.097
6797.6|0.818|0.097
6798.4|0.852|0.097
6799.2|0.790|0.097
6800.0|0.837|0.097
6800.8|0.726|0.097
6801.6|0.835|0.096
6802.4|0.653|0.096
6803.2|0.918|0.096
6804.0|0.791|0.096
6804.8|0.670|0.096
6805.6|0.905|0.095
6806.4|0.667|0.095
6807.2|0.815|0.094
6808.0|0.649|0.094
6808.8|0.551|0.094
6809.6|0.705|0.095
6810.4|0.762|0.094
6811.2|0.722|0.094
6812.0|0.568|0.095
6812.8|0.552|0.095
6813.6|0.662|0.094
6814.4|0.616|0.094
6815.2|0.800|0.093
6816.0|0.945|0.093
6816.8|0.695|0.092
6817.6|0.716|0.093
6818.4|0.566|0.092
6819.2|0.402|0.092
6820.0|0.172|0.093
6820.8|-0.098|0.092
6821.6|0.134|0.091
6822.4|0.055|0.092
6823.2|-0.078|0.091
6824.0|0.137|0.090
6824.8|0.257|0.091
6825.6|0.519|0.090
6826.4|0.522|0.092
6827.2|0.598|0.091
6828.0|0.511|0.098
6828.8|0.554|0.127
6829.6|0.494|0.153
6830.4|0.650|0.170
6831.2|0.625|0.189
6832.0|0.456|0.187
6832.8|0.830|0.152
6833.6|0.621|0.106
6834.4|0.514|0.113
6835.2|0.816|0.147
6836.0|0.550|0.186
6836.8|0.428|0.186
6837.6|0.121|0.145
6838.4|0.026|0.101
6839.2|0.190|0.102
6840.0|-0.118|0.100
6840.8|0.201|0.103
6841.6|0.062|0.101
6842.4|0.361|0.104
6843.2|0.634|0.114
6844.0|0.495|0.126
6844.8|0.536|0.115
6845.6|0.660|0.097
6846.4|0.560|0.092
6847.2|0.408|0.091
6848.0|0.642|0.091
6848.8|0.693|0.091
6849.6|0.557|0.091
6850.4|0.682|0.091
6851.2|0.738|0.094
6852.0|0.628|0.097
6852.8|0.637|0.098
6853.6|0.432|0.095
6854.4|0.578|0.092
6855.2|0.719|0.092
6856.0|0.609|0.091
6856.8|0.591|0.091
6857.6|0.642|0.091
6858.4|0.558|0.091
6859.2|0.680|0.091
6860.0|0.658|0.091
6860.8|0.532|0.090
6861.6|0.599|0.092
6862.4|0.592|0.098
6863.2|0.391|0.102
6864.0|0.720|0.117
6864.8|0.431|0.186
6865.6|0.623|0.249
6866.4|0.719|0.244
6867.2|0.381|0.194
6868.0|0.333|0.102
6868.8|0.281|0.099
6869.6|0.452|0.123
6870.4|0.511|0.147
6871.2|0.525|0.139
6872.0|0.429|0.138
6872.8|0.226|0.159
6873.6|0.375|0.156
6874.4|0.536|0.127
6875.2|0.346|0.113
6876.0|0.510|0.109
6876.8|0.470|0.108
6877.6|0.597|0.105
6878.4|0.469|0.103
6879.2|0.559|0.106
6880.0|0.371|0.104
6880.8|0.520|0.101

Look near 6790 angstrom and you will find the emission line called C III]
